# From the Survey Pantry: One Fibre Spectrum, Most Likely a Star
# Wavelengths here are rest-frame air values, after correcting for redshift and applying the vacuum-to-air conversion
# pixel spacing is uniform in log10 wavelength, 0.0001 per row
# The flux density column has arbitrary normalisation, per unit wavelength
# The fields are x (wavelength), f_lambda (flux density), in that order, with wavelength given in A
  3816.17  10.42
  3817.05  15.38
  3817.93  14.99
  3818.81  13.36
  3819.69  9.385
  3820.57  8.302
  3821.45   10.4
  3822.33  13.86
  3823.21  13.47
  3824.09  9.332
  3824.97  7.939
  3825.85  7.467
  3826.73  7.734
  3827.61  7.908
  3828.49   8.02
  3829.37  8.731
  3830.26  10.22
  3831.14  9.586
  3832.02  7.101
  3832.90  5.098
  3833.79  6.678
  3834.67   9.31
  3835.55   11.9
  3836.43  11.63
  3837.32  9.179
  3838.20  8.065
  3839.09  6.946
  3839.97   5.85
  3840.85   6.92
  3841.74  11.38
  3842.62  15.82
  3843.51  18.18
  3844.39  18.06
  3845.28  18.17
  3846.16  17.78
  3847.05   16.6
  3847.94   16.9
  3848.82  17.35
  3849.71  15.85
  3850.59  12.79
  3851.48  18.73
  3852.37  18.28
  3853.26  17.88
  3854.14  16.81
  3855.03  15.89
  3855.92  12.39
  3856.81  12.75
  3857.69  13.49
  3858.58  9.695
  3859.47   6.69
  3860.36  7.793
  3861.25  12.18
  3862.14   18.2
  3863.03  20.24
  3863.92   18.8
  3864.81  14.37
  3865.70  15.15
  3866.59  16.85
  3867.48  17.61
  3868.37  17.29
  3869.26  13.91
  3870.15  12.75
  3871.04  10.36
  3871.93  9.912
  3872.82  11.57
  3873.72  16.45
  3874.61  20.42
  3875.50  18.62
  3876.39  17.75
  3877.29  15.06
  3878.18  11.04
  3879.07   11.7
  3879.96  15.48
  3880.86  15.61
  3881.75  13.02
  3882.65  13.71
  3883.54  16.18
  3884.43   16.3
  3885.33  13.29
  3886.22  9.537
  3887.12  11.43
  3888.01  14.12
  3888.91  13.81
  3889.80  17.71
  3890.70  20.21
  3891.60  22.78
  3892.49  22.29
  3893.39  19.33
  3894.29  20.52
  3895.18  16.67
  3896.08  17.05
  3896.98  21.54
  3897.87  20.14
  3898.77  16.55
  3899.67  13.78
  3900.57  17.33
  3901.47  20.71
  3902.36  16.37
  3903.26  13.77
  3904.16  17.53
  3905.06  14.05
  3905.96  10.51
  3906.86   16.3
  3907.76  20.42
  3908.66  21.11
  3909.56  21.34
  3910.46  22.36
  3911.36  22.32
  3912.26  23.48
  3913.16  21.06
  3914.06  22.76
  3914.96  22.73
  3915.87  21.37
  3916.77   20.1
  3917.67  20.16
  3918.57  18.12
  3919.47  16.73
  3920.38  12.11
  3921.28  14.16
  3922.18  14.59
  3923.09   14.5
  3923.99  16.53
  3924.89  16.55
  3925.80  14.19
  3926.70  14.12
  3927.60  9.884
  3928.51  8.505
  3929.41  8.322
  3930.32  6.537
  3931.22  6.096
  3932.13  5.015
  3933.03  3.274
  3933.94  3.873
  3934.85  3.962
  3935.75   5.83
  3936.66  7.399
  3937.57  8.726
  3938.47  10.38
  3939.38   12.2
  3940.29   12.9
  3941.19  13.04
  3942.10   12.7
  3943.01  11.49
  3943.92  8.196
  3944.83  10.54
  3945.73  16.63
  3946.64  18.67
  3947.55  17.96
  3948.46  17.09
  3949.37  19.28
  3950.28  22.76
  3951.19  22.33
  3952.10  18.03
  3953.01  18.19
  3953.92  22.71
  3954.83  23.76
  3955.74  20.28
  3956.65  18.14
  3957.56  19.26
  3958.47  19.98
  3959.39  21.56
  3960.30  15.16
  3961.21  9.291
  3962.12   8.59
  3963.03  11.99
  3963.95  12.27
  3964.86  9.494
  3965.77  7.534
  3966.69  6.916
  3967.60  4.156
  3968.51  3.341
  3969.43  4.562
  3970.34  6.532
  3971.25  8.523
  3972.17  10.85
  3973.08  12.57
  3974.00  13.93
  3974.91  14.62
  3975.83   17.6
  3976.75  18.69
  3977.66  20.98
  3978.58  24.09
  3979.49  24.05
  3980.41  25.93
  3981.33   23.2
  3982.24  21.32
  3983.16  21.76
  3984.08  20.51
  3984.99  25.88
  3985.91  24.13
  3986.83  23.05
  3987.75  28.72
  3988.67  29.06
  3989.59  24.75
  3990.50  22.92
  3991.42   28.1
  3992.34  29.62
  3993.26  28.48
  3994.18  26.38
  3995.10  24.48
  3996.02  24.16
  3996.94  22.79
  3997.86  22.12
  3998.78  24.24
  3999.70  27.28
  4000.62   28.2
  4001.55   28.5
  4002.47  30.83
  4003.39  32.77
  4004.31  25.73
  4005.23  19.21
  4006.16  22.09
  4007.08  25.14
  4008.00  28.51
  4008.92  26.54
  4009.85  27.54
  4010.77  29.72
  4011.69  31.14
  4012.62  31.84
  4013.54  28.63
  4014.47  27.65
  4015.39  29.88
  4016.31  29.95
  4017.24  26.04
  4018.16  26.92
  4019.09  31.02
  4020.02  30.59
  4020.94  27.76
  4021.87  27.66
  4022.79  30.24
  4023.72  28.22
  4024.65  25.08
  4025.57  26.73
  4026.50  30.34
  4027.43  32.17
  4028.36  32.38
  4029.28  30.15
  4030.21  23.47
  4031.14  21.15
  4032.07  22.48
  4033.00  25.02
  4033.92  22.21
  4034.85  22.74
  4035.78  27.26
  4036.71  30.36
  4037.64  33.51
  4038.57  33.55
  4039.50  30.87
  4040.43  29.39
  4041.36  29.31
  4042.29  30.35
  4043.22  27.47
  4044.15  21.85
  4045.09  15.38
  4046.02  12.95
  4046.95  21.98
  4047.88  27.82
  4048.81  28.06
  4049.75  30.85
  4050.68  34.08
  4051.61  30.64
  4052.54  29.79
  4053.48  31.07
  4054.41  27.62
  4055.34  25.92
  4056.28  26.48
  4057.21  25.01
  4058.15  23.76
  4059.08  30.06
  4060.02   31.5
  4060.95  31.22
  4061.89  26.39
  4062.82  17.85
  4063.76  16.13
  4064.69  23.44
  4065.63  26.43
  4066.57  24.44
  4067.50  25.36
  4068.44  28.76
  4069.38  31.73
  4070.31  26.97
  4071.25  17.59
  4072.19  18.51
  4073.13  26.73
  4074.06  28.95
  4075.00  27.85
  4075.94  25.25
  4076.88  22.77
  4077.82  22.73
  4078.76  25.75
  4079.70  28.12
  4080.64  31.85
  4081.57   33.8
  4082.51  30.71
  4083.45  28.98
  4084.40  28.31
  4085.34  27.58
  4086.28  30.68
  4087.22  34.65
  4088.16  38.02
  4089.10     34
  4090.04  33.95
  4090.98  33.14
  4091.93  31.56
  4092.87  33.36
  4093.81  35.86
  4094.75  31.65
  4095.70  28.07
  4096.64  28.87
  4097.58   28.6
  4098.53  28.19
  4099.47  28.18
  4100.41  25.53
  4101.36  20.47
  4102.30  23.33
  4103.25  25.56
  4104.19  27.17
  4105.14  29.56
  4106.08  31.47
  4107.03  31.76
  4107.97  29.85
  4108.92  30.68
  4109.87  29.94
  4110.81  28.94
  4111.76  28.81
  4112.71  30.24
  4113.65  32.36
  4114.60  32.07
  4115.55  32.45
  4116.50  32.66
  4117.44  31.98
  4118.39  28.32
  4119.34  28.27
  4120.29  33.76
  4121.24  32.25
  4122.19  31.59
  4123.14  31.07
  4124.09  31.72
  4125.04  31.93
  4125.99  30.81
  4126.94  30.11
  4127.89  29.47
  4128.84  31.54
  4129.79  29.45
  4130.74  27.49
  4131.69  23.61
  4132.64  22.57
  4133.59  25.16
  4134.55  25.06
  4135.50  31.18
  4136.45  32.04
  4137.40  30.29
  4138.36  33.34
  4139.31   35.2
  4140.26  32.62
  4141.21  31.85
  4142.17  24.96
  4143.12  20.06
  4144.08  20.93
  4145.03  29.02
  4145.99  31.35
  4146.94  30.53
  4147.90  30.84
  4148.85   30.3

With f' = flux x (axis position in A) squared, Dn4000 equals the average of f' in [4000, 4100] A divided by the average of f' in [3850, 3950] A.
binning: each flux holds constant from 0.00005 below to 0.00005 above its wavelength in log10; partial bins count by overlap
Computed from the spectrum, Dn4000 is 2.01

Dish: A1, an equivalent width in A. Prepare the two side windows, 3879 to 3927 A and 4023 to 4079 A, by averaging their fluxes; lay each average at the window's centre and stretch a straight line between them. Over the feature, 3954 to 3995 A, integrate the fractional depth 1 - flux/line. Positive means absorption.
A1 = 6.99 A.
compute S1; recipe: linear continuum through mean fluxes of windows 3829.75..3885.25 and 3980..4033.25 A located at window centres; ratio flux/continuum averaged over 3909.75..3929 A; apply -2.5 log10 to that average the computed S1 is 0.09 mag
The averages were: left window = 13.7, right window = 26.7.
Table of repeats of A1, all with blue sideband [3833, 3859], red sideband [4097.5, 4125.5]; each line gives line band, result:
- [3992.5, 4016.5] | -4.13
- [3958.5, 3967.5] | 3.93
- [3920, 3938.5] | 8.72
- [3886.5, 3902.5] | -1.45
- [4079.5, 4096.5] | -2.24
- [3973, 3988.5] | 0.05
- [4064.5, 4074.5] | 0.61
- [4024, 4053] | -2.22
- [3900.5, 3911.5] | -0.54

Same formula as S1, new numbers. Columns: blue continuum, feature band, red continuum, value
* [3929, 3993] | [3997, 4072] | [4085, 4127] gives -0.18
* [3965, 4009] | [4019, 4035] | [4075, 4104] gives -0.13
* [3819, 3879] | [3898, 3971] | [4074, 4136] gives 0.25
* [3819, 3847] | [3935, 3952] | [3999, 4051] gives 0.43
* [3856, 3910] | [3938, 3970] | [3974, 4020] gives 0.45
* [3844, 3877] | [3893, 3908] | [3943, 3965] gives -0.08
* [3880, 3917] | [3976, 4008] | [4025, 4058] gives -0.05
